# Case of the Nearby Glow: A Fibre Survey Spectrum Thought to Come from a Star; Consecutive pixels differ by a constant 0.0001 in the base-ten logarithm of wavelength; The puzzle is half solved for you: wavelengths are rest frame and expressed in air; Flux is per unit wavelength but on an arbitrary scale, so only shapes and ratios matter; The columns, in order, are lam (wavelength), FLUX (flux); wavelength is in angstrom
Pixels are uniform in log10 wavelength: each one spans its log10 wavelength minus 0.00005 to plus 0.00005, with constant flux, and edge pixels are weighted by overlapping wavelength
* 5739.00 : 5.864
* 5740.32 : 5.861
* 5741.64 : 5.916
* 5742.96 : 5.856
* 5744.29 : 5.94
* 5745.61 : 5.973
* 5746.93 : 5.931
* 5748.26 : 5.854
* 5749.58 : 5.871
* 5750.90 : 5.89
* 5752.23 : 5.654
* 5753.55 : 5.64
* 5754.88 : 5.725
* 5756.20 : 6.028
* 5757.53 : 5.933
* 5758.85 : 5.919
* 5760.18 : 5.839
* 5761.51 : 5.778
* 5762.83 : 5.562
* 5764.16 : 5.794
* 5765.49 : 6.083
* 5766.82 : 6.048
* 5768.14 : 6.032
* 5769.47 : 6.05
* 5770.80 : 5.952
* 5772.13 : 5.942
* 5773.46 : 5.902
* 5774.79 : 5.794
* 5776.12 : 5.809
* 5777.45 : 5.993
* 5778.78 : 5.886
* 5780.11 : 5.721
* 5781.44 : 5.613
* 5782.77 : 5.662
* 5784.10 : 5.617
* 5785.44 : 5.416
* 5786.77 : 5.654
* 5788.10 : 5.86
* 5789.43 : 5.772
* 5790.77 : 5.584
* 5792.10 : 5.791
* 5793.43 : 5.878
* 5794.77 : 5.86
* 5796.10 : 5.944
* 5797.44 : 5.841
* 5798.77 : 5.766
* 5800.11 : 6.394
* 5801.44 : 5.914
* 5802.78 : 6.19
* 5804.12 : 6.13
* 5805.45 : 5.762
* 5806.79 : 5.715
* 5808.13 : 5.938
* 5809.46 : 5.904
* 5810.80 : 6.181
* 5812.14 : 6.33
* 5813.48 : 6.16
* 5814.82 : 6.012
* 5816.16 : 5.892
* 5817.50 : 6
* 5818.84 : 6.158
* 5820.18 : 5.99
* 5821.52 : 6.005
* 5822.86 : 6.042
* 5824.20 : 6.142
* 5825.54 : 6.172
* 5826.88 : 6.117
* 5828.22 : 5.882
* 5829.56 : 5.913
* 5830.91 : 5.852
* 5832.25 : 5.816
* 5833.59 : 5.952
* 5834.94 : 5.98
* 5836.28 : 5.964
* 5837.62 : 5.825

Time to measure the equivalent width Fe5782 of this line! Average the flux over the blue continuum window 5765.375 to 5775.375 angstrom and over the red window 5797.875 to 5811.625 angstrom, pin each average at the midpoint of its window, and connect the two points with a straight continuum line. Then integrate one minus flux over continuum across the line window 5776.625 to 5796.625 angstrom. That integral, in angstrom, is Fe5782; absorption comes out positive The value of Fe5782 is 0.8 angstrom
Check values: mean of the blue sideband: 5.97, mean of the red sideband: 5.99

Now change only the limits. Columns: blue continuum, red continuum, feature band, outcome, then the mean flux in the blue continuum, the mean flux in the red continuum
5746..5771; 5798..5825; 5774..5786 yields 0.4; 5.87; 6.03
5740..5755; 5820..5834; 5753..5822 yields 0.3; 5.85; 5.99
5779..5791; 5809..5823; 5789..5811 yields -0.2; 5.67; 6.06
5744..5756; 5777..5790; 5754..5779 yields -0.5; 5.84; 5.72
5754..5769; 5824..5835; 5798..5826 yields -0.4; 5.88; 5.97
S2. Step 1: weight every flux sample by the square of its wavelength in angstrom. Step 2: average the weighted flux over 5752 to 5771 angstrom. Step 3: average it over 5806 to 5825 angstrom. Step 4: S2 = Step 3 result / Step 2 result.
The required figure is 1.05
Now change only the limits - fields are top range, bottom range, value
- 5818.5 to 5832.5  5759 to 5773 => 1.04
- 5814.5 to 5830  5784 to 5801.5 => 1.05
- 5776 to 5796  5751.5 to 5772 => 0.99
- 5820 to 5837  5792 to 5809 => 1.02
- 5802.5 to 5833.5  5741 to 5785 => 1.05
